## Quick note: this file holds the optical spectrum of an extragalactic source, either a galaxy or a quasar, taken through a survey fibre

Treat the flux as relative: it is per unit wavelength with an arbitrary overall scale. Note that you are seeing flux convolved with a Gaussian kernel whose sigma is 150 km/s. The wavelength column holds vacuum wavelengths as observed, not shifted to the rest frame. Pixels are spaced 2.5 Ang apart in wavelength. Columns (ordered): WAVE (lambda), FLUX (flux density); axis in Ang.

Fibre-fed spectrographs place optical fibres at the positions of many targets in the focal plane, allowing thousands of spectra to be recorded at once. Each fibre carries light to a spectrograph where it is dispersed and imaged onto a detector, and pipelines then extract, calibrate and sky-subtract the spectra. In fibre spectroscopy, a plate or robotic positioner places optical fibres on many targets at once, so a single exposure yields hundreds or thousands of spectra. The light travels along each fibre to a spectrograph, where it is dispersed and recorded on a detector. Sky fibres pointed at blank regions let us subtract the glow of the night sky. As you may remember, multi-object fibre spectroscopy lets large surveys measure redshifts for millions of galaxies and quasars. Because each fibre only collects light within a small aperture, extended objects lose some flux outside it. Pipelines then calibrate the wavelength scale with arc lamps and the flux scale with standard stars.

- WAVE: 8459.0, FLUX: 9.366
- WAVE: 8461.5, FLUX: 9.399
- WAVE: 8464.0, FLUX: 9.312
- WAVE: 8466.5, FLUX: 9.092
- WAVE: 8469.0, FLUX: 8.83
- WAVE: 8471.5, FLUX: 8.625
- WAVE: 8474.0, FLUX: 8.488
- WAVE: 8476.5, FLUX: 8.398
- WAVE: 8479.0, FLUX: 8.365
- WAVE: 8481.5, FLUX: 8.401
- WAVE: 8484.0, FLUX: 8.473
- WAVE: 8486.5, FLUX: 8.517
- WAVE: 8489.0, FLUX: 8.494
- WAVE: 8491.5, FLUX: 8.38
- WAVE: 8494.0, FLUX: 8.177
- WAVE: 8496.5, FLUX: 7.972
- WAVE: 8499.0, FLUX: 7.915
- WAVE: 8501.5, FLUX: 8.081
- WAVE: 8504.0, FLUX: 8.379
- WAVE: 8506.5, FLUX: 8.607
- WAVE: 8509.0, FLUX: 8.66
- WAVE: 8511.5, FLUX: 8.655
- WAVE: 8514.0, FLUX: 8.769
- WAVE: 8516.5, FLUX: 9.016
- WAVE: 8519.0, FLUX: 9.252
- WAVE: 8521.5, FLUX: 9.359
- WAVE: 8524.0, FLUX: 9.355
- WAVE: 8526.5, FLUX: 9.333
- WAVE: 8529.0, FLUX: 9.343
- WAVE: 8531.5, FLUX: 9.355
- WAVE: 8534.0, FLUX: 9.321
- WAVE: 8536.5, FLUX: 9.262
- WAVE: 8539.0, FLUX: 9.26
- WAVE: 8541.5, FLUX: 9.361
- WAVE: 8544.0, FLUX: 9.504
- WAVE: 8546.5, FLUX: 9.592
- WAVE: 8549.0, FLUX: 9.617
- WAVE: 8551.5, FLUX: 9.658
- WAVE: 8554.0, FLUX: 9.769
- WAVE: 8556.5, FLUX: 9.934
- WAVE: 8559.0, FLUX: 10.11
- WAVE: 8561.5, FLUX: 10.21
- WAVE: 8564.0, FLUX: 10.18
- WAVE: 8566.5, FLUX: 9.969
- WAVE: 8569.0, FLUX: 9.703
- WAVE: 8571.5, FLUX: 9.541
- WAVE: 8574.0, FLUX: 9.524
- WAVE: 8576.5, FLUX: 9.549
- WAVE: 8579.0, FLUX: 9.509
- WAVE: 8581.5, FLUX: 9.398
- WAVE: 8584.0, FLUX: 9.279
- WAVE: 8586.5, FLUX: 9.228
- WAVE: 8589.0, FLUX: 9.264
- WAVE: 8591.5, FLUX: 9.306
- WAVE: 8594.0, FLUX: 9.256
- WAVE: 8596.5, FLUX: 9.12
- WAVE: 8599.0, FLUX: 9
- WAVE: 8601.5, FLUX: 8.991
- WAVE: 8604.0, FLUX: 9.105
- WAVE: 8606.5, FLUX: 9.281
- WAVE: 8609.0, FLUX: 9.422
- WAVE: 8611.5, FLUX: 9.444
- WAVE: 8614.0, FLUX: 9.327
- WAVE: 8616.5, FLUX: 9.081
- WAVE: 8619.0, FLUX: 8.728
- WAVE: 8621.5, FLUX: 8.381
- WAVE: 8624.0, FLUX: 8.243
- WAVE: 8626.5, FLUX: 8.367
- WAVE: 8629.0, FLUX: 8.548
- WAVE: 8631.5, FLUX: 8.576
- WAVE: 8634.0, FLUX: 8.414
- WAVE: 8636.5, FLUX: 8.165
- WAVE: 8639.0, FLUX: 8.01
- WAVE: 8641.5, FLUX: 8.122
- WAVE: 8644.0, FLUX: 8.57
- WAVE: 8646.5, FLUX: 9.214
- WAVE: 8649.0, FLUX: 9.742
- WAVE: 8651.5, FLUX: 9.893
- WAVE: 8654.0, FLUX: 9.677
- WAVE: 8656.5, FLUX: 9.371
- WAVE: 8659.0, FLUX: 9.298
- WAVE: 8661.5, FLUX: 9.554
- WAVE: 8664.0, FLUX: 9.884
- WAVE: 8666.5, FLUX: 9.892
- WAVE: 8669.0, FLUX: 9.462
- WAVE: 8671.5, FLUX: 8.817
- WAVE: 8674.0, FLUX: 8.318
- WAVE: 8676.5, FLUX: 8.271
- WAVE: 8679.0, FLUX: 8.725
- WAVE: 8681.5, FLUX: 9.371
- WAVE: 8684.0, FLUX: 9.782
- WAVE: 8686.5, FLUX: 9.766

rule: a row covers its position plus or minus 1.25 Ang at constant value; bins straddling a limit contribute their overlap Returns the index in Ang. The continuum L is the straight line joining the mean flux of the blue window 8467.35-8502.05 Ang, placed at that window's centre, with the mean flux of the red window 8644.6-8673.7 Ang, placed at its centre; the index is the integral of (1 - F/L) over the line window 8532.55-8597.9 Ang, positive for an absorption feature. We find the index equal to -5.0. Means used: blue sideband 8.38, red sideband 9.47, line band 9.55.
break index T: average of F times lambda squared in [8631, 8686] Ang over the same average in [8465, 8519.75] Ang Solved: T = 1.1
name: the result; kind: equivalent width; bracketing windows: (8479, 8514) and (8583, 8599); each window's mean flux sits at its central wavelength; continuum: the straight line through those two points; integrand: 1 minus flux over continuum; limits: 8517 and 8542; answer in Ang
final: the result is -1.8 Ang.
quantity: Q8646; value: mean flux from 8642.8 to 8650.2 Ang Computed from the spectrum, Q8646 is 9.18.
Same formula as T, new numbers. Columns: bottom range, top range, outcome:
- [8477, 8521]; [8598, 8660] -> 1.08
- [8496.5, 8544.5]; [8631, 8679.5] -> 1.04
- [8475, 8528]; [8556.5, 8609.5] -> 1.12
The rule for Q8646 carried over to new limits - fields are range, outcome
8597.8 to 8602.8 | 9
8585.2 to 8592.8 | 9.27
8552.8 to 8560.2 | 9.94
